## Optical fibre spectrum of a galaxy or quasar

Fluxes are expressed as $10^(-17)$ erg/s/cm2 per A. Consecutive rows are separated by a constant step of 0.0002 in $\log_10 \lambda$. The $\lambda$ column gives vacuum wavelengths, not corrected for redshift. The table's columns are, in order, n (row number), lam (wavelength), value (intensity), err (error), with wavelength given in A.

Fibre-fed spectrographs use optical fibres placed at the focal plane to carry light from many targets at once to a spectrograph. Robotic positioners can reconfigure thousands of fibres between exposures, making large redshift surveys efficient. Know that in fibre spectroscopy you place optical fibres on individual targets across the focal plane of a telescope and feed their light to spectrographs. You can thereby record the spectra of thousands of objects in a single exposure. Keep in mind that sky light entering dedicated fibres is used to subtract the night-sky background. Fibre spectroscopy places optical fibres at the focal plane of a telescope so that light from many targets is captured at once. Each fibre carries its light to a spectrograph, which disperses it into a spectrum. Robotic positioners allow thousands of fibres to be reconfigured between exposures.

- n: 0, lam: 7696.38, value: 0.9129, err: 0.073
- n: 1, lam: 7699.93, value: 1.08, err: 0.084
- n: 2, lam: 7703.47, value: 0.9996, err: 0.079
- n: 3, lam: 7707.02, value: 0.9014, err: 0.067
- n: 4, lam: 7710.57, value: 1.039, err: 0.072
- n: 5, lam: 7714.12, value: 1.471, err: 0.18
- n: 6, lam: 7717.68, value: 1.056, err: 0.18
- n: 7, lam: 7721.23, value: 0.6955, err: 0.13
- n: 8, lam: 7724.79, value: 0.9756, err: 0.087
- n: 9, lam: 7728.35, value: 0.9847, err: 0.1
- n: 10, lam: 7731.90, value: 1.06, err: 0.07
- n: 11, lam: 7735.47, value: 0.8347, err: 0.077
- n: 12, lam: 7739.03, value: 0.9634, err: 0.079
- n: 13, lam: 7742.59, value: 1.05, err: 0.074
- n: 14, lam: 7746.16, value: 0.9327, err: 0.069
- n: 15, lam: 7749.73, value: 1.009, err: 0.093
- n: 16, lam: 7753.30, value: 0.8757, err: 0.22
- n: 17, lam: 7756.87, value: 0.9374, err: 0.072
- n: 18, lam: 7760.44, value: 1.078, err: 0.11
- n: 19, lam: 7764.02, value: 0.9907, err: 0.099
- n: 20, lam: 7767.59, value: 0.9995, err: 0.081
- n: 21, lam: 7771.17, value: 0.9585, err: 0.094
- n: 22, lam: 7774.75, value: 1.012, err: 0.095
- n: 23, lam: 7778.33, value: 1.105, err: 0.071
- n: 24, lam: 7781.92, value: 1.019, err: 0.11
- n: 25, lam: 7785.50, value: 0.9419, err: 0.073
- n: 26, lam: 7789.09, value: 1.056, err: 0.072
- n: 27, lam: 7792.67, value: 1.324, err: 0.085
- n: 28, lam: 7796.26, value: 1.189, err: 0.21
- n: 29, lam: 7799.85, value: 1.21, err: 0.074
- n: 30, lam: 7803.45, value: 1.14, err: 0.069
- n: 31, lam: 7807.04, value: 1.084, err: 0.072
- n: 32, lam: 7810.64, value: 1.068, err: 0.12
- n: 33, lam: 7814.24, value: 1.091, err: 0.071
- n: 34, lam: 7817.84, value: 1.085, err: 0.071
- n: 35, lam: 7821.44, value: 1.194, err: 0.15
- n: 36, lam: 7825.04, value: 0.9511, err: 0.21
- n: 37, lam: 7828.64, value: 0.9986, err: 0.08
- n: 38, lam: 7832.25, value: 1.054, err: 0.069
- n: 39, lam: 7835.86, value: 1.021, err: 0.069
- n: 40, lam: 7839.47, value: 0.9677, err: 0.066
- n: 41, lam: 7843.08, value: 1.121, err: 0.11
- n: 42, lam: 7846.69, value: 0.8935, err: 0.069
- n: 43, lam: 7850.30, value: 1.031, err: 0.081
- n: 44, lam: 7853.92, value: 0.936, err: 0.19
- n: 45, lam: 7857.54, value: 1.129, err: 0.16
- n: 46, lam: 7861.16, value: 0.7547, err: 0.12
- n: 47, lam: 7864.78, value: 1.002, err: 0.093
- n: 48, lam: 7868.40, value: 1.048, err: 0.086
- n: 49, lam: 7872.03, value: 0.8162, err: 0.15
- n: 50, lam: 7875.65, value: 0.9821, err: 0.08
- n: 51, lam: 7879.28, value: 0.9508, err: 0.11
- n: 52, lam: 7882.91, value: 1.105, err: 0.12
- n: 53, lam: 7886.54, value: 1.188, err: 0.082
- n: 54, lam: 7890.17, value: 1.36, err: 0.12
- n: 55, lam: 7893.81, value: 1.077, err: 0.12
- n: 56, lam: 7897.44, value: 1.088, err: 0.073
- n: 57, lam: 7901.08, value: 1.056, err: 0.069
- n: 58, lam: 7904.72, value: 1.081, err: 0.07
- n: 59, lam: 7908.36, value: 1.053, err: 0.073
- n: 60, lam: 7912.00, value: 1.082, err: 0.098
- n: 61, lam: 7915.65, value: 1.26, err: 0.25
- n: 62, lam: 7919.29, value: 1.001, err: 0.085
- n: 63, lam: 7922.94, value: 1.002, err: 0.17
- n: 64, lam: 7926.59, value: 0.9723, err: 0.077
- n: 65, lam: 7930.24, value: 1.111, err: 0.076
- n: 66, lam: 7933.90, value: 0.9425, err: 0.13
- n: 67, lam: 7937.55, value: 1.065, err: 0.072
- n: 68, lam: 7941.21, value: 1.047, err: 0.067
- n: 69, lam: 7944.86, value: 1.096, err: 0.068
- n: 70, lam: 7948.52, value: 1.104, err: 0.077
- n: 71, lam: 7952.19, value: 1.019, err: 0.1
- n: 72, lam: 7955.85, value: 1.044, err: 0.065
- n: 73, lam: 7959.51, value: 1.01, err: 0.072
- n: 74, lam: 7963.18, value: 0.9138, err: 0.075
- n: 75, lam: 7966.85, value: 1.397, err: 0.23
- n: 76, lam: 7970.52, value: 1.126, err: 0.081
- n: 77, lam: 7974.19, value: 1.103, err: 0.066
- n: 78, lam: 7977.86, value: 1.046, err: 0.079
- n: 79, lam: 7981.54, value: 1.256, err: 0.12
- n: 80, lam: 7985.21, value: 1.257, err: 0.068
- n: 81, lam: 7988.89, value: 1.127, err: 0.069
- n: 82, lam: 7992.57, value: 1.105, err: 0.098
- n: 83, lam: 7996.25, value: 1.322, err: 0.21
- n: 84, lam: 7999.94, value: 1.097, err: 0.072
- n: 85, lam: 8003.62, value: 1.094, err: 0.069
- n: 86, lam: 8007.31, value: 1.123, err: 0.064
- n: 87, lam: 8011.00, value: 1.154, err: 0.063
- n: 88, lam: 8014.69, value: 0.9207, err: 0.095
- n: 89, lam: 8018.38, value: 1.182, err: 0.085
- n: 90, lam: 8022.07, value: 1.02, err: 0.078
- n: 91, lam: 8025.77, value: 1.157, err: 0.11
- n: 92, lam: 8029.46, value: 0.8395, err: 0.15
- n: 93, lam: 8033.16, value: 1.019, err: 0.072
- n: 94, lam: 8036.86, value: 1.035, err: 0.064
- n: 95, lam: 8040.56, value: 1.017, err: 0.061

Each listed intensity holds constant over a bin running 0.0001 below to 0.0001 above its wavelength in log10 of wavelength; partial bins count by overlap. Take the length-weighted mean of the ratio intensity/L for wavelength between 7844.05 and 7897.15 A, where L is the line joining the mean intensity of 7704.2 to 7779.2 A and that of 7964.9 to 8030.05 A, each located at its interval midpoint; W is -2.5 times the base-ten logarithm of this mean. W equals 0.044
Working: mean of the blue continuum 0.995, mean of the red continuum 1.13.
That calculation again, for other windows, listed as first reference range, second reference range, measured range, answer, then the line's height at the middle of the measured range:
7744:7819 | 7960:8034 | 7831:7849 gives 0.06 mag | 1.07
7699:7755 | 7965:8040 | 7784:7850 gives -0.04 mag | 1.03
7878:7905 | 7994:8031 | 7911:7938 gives 0.06 mag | 1.11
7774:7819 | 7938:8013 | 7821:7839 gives 0.08 mag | 1.11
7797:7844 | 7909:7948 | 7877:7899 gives -0.06 mag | 1.07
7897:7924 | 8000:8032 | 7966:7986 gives -0.11 mag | 1.07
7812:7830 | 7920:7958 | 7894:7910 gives -0.02 mag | 1.05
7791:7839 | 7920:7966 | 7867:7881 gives 0.14 mag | 1.07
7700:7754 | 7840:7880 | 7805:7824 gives -0.13 mag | 0.979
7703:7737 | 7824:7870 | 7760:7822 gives -0.09 mag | 0.998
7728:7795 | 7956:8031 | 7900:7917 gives -0.03 mag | 1.07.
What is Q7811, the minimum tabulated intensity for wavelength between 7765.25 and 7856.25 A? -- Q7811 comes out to 0.8935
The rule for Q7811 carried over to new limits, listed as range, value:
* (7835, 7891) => 0.7547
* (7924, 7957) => 0.9425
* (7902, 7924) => 1.001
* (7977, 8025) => 0.9207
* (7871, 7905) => 0.8162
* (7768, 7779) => 0.9585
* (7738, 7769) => 0.8757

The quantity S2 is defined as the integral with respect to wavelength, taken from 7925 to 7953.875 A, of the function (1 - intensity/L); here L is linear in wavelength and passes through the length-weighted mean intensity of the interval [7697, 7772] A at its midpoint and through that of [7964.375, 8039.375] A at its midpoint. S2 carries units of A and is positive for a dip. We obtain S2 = 1.1 A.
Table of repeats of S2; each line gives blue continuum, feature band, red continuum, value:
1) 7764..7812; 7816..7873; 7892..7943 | 3.7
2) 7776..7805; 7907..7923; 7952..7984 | 0.3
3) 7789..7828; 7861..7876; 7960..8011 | 2.7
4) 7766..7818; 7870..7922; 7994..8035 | 0.4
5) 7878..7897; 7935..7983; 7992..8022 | 1.5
